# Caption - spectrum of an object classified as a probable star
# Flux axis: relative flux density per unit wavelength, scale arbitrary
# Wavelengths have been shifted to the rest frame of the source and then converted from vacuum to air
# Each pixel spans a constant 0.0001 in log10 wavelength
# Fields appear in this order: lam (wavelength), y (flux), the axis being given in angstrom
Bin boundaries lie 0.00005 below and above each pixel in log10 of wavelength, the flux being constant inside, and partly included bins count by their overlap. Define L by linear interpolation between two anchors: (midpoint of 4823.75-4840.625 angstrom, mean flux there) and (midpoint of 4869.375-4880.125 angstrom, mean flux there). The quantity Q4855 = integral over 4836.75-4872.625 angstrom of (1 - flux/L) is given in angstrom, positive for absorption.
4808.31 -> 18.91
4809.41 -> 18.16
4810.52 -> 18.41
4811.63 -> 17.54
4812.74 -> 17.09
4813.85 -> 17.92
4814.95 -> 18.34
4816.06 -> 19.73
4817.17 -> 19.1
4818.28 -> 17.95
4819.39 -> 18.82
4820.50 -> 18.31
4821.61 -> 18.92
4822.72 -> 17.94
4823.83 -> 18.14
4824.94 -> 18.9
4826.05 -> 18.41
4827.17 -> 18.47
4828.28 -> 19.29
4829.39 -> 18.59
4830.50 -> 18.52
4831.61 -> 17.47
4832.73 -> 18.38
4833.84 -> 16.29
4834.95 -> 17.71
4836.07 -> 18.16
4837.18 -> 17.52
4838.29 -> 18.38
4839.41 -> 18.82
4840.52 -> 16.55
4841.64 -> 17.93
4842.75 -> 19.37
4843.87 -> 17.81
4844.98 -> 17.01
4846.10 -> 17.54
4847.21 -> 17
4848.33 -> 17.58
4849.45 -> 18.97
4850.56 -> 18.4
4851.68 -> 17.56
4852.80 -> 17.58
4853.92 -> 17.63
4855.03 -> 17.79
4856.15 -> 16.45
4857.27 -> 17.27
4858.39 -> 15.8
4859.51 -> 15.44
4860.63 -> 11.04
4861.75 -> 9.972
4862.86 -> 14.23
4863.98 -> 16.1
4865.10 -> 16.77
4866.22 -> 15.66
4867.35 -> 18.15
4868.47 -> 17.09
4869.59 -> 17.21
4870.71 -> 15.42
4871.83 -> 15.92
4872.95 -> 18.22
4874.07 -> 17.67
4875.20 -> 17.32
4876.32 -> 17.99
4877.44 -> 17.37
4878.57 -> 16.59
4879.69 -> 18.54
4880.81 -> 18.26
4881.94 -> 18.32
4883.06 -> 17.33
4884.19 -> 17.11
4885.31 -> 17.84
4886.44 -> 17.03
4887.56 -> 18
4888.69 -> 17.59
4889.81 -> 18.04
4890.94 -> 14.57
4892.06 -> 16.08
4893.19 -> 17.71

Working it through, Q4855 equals 1.8 angstrom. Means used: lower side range 18.1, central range 16.8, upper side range 17.2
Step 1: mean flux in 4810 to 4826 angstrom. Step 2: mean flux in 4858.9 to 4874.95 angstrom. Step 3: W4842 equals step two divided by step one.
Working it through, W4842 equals 0.85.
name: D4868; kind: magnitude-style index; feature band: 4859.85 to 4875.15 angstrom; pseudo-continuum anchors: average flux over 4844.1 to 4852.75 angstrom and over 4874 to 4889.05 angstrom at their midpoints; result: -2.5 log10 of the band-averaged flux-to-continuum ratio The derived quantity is 0.128 mag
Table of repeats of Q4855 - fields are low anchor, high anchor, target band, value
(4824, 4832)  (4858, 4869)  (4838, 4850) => -0.68 angstrom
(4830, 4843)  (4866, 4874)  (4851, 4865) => 1.33 angstrom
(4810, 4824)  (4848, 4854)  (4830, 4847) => 0.28 angstrom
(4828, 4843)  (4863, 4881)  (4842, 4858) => -0.05 angstrom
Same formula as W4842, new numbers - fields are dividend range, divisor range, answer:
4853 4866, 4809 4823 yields 0.84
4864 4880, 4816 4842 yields 0.94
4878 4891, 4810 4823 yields 0.96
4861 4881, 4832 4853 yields 0.93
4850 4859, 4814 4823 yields 0.93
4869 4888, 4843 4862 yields 1.05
